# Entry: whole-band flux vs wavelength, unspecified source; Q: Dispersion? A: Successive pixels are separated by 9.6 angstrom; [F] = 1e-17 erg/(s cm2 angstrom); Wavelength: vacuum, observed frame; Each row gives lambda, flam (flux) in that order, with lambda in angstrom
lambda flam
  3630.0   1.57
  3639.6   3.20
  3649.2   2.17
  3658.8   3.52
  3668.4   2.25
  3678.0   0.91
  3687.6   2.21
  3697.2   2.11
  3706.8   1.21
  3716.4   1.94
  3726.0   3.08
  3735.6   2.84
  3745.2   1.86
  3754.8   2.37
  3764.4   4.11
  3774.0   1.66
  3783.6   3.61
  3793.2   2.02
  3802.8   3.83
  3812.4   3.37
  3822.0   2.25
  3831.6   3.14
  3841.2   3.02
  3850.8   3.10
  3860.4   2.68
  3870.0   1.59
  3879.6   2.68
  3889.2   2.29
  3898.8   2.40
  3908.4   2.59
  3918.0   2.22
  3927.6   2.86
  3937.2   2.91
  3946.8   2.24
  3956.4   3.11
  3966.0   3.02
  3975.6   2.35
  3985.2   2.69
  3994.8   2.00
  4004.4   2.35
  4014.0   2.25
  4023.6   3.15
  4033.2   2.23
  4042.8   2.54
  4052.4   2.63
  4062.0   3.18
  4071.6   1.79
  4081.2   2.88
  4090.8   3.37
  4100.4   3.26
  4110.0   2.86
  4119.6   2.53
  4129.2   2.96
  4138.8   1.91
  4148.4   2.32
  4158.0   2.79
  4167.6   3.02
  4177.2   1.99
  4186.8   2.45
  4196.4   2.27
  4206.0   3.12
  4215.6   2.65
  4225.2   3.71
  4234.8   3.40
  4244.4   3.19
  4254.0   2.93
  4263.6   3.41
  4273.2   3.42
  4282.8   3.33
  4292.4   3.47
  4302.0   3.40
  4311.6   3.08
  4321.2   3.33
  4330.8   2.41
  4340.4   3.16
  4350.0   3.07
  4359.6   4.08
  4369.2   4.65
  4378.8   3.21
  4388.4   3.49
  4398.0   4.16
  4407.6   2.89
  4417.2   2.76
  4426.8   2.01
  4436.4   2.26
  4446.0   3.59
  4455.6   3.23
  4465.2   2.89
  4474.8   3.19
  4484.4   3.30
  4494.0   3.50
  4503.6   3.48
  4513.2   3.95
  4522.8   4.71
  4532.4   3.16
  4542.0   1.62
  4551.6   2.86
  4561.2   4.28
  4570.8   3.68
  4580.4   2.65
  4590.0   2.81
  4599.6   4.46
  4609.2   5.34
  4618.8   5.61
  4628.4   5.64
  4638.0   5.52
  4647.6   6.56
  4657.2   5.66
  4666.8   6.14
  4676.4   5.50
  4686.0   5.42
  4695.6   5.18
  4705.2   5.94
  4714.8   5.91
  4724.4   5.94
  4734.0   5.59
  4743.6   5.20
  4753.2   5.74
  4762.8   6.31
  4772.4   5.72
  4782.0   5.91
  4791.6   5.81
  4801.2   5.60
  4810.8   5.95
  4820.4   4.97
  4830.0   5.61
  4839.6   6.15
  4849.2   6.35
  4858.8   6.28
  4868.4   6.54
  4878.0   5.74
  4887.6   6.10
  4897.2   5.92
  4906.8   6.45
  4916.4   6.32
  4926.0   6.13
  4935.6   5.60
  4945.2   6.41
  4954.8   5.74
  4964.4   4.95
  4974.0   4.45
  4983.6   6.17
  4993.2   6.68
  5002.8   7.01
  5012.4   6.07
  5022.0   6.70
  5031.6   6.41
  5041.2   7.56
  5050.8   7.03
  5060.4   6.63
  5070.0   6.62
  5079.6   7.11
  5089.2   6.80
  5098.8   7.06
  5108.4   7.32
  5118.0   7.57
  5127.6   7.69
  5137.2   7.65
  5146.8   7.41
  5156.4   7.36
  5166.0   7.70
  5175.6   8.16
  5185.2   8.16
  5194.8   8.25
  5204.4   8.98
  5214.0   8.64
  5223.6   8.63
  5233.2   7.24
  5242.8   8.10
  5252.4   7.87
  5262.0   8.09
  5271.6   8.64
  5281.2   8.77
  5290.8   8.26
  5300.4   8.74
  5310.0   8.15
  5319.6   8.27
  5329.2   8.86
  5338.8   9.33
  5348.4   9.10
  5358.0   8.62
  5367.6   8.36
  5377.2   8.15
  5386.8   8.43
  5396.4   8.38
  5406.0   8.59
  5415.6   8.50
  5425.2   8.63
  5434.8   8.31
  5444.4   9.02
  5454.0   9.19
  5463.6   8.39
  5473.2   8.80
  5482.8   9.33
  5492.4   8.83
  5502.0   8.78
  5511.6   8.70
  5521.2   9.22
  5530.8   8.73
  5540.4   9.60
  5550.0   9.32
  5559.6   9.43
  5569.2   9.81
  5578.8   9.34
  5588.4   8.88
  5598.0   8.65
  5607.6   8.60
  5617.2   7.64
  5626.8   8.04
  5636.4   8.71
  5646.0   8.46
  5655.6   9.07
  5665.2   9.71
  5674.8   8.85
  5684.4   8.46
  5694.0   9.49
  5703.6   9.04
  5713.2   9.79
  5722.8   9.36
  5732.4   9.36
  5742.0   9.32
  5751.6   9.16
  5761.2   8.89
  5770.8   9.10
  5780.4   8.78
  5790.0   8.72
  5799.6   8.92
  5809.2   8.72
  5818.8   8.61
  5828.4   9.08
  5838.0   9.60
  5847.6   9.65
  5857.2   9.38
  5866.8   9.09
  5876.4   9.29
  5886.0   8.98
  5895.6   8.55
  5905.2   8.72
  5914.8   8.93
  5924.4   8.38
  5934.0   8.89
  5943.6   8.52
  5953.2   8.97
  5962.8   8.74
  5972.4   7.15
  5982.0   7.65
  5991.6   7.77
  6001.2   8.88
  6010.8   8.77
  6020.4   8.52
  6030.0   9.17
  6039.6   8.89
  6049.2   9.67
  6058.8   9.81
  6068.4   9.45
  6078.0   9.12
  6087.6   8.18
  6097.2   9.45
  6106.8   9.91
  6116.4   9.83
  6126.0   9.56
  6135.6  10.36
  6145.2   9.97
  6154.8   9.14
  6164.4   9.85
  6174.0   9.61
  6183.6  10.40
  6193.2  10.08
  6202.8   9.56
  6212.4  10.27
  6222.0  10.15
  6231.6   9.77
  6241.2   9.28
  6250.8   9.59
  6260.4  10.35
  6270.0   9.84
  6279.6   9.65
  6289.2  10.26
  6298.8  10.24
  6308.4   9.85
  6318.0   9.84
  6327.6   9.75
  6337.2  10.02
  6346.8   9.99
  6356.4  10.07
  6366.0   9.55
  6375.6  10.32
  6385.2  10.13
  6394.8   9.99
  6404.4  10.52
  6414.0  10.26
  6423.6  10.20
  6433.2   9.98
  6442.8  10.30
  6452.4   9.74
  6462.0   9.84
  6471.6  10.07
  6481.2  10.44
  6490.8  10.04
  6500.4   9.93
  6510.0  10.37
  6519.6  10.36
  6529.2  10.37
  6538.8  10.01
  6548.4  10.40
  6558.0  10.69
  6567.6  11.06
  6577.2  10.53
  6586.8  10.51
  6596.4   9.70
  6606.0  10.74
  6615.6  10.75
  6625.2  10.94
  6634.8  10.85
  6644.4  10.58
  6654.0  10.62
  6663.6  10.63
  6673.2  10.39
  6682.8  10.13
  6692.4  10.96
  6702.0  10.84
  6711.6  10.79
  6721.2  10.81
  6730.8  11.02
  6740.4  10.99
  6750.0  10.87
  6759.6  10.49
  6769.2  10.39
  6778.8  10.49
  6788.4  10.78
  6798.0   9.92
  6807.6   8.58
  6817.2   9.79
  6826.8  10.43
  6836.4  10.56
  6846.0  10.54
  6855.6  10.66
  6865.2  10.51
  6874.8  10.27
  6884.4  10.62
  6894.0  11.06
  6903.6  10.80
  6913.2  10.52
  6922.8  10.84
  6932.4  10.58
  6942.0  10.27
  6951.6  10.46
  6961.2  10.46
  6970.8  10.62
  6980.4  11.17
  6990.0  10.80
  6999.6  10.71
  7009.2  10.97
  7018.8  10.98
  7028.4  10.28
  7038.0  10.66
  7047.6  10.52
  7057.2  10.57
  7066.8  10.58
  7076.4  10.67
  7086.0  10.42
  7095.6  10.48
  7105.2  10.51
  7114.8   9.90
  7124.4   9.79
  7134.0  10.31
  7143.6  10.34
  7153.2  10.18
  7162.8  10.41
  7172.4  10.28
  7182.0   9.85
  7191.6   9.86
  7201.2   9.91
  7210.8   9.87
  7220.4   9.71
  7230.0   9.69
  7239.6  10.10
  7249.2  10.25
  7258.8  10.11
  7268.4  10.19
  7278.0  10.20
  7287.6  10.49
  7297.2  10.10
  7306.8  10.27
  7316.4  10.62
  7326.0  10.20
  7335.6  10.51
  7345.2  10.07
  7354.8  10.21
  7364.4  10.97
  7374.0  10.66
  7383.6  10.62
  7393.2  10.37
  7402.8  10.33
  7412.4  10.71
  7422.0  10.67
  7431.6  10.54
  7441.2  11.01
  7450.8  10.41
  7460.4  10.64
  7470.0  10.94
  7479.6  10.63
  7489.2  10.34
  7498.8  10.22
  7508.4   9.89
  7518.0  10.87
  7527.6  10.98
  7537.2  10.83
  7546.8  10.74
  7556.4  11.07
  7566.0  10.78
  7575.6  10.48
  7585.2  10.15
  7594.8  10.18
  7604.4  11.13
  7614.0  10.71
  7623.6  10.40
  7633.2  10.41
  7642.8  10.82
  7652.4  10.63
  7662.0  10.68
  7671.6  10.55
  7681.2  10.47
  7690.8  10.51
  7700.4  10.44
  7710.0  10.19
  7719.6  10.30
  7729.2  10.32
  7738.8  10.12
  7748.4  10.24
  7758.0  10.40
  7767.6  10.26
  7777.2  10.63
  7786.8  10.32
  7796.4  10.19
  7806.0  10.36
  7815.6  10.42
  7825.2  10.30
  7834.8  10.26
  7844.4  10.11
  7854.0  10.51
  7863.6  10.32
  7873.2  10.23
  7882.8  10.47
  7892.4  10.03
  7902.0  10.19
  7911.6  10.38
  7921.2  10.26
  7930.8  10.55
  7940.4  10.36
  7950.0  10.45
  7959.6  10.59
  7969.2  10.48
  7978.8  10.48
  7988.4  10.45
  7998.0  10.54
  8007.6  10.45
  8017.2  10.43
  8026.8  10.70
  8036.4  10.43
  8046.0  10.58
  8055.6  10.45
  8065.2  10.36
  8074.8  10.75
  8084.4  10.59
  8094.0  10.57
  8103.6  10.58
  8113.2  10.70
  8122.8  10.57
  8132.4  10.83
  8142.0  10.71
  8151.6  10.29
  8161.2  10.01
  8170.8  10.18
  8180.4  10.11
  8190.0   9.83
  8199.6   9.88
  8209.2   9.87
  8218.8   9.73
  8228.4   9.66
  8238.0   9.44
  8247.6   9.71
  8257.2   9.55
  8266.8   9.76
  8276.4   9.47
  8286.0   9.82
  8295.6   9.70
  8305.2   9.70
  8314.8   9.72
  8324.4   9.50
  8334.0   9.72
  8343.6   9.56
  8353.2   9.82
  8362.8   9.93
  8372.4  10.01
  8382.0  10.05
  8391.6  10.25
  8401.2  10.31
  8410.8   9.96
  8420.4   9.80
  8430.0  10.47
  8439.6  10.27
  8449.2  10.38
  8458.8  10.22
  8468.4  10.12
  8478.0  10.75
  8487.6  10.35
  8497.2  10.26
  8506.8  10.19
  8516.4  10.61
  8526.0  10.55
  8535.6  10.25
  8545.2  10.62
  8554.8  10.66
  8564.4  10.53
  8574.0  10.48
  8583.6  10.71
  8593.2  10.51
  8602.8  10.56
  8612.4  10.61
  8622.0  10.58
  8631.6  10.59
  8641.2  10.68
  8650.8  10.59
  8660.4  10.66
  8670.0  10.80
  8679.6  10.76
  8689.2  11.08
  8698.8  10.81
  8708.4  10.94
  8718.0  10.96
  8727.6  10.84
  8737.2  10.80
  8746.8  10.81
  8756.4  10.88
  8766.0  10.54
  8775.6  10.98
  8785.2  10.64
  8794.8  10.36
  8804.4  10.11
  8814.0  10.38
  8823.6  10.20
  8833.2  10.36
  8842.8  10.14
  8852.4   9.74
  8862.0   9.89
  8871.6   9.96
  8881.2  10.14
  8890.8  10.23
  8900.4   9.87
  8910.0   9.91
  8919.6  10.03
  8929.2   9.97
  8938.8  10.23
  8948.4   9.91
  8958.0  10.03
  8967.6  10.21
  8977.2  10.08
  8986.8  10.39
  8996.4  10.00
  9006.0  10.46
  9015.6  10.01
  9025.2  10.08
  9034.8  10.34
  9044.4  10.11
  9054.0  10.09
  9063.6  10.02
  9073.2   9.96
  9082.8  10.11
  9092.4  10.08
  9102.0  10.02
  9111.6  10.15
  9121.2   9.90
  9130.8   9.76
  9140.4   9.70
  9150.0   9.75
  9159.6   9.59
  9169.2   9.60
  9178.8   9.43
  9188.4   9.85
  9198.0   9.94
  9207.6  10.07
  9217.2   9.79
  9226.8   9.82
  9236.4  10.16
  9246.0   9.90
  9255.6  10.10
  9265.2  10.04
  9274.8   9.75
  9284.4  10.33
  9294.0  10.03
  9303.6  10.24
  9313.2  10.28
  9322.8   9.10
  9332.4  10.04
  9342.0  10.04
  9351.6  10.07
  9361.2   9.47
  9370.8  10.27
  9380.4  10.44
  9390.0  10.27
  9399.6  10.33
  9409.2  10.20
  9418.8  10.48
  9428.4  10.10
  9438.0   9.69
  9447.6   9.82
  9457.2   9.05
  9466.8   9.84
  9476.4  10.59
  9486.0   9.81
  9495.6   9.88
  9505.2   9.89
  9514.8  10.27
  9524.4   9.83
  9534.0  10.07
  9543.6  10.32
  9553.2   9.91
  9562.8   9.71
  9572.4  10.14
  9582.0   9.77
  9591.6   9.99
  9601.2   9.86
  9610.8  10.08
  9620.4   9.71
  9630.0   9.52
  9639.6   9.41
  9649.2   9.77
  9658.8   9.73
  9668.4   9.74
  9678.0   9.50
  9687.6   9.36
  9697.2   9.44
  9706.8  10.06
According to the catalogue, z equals 0.155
